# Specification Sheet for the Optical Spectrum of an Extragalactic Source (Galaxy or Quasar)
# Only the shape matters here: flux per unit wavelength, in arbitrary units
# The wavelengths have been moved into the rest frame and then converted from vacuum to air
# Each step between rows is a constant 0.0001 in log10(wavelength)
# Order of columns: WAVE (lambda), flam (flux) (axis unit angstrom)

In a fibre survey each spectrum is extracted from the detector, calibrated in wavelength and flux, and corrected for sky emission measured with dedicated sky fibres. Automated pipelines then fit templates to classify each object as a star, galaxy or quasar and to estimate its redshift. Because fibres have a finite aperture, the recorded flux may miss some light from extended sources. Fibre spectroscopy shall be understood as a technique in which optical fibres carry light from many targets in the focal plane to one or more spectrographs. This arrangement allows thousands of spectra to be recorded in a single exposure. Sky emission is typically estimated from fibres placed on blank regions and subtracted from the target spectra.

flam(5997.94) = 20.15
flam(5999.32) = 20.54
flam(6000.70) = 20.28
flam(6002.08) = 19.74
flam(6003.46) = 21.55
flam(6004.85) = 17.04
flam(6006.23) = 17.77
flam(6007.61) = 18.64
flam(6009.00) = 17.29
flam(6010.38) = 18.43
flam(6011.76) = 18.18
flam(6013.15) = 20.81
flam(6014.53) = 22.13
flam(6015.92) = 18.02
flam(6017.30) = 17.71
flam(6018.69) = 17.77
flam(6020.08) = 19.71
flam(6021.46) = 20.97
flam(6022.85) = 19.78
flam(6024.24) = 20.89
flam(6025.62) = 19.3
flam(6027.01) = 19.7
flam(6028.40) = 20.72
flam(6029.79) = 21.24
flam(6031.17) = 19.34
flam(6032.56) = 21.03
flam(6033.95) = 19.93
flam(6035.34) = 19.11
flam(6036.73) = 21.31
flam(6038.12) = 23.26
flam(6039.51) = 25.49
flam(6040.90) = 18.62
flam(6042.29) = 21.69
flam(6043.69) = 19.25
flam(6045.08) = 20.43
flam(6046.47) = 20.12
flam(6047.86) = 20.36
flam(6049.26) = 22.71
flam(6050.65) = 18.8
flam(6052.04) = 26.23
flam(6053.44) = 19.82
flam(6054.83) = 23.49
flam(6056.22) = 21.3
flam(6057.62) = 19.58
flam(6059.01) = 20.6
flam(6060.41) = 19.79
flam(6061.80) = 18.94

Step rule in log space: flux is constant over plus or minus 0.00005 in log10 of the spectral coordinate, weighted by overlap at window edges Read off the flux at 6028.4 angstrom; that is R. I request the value 20.72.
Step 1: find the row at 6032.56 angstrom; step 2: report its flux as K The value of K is 21.03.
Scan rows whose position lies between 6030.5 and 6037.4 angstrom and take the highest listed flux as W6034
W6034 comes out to 21.31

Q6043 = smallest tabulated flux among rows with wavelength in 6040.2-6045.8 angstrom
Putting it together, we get 18.62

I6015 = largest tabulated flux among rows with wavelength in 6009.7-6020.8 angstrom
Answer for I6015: 22.13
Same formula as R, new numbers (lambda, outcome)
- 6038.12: 23.26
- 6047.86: 20.36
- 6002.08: 19.74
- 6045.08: 20.43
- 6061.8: 18.94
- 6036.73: 21.31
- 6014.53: 22.13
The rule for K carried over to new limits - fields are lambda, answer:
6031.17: 19.34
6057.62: 19.58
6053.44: 19.82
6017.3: 17.71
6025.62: 19.3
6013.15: 20.81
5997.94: 20.15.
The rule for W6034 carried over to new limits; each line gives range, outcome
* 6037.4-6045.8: 25.49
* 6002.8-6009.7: 21.55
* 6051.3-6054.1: 26.23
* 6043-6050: 22.71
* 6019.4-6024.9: 20.97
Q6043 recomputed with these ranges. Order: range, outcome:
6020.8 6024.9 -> 19.78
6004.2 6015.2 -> 17.04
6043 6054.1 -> 18.8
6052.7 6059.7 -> 19.58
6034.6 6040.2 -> 19.11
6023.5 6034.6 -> 19.3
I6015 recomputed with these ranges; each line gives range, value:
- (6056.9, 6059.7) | 20.6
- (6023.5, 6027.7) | 20.89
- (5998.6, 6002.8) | 20.54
